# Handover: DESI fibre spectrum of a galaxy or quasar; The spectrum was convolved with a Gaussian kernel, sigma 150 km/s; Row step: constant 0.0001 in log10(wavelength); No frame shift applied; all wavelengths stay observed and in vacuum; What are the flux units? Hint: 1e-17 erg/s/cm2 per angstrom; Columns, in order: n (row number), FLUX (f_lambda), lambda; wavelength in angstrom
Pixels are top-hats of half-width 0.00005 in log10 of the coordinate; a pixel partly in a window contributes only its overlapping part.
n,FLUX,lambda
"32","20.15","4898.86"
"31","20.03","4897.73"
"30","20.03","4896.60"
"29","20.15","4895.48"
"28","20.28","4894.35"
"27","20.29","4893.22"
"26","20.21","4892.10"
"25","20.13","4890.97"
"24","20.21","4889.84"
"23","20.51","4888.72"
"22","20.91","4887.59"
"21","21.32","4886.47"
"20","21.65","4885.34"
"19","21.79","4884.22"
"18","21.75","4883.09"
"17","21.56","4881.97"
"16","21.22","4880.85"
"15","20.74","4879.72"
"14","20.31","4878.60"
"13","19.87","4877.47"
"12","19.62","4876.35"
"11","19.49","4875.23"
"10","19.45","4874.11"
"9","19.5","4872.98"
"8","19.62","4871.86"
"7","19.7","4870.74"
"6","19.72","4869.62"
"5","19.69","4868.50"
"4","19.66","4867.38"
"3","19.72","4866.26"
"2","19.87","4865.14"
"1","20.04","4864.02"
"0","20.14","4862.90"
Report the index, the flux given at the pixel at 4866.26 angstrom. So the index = 19.72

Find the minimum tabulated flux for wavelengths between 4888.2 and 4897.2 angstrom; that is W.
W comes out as 20.03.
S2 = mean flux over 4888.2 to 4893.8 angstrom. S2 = 20.3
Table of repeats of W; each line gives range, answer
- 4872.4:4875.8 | 19.45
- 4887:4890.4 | 20.21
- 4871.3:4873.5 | 19.5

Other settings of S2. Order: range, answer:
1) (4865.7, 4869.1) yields 19.7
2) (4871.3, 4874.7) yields 19.5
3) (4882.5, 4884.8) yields 21.8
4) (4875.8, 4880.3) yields 20.1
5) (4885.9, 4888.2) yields 21.1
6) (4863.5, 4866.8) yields 19.9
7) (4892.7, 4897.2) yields 20.2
